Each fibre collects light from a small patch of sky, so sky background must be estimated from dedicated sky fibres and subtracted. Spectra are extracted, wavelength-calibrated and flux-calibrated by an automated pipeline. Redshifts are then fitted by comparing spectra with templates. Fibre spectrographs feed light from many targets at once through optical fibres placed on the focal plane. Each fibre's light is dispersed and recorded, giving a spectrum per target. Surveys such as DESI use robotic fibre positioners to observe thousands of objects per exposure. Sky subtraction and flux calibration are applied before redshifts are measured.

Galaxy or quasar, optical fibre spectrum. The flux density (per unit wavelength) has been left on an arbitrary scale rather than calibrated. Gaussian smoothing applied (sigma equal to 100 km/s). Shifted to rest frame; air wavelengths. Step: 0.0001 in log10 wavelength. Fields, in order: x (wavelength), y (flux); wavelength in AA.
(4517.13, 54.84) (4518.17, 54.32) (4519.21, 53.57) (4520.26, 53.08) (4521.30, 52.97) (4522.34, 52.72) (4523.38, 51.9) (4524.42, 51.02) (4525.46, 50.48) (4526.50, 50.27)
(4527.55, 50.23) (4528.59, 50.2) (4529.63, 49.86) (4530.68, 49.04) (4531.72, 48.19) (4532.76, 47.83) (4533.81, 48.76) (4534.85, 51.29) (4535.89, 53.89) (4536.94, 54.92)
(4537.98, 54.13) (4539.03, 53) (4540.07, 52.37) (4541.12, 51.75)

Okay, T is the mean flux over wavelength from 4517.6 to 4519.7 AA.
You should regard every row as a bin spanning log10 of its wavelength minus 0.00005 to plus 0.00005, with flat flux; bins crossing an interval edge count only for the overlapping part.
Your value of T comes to 54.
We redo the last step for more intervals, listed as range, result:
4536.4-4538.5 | 54.5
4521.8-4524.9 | 52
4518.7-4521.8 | 53.1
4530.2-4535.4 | 49.1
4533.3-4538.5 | 52.7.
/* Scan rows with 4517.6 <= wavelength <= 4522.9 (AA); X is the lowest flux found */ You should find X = 52.72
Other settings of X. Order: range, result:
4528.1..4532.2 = 48.19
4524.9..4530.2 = 49.86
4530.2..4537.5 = 47.83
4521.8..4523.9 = 51.9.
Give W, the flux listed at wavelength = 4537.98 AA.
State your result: 54.13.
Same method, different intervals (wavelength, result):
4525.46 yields 50.48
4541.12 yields 51.75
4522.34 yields 52.72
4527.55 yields 50.23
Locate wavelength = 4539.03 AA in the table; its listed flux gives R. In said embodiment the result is 53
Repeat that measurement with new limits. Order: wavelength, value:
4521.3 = 52.97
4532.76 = 47.83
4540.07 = 52.37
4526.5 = 50.27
